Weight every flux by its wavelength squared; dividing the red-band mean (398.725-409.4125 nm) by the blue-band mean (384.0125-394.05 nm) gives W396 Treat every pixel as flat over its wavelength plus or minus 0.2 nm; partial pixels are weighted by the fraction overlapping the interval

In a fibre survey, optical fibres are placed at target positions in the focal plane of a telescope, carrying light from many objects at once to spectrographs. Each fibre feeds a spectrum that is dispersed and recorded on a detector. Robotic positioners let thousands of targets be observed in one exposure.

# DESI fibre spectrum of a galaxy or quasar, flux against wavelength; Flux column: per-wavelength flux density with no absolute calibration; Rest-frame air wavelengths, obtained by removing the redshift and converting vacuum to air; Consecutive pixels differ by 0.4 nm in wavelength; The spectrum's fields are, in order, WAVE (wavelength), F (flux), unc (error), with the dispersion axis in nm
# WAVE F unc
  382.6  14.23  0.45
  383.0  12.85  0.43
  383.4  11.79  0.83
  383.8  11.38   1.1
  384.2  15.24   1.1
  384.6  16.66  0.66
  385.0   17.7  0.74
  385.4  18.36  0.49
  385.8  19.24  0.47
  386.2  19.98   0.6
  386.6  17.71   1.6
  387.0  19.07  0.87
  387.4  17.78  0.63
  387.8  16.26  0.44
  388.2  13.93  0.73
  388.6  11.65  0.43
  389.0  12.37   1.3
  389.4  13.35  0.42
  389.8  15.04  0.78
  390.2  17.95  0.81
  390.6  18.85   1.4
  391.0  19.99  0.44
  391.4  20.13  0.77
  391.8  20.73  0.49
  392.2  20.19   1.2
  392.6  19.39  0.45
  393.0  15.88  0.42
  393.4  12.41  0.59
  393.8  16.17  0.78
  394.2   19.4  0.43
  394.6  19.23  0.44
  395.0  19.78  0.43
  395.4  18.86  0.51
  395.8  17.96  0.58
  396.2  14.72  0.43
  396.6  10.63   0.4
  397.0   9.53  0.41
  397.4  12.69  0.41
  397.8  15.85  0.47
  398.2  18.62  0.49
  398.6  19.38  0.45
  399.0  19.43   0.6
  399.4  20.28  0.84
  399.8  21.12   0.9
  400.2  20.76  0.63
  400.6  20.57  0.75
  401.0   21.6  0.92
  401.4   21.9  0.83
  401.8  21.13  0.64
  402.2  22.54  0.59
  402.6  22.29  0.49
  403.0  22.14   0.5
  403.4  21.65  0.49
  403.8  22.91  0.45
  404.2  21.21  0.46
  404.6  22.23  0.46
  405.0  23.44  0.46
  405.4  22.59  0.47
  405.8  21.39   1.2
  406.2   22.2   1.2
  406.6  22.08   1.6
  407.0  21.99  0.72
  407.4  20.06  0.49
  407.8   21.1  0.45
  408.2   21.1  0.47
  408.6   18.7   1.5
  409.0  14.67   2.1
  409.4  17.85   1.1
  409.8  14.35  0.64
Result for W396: 1.3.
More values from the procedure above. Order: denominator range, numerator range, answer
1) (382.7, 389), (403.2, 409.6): 1.47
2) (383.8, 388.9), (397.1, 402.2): 1.25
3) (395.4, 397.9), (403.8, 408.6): 1.64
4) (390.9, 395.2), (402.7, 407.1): 1.28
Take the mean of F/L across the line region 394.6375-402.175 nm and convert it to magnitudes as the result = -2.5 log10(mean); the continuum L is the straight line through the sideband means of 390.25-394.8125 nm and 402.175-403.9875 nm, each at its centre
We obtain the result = 0.14 mag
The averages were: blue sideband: 18.4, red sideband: 22.3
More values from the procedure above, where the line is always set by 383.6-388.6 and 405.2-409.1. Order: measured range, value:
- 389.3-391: 0.04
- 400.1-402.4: -0.10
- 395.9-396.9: 0.40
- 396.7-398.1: 0.41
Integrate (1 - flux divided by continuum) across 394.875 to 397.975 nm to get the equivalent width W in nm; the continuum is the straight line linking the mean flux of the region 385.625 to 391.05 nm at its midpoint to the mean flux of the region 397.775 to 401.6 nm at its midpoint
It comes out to 0.68 nm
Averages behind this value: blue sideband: 16.6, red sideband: 20.1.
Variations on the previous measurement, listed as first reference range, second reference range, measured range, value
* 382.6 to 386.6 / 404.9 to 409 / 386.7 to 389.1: 0.18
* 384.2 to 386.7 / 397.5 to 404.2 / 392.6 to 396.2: 0.40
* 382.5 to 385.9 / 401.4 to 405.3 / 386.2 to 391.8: 0.06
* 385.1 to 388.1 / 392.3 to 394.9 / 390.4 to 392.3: -0.26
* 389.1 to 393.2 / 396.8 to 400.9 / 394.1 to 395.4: -0.10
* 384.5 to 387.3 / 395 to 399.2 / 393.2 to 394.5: 0.03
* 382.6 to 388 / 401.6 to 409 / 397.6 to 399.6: 0.11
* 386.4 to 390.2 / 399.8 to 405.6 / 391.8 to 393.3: -0.10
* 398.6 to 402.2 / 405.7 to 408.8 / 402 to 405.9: -0.24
